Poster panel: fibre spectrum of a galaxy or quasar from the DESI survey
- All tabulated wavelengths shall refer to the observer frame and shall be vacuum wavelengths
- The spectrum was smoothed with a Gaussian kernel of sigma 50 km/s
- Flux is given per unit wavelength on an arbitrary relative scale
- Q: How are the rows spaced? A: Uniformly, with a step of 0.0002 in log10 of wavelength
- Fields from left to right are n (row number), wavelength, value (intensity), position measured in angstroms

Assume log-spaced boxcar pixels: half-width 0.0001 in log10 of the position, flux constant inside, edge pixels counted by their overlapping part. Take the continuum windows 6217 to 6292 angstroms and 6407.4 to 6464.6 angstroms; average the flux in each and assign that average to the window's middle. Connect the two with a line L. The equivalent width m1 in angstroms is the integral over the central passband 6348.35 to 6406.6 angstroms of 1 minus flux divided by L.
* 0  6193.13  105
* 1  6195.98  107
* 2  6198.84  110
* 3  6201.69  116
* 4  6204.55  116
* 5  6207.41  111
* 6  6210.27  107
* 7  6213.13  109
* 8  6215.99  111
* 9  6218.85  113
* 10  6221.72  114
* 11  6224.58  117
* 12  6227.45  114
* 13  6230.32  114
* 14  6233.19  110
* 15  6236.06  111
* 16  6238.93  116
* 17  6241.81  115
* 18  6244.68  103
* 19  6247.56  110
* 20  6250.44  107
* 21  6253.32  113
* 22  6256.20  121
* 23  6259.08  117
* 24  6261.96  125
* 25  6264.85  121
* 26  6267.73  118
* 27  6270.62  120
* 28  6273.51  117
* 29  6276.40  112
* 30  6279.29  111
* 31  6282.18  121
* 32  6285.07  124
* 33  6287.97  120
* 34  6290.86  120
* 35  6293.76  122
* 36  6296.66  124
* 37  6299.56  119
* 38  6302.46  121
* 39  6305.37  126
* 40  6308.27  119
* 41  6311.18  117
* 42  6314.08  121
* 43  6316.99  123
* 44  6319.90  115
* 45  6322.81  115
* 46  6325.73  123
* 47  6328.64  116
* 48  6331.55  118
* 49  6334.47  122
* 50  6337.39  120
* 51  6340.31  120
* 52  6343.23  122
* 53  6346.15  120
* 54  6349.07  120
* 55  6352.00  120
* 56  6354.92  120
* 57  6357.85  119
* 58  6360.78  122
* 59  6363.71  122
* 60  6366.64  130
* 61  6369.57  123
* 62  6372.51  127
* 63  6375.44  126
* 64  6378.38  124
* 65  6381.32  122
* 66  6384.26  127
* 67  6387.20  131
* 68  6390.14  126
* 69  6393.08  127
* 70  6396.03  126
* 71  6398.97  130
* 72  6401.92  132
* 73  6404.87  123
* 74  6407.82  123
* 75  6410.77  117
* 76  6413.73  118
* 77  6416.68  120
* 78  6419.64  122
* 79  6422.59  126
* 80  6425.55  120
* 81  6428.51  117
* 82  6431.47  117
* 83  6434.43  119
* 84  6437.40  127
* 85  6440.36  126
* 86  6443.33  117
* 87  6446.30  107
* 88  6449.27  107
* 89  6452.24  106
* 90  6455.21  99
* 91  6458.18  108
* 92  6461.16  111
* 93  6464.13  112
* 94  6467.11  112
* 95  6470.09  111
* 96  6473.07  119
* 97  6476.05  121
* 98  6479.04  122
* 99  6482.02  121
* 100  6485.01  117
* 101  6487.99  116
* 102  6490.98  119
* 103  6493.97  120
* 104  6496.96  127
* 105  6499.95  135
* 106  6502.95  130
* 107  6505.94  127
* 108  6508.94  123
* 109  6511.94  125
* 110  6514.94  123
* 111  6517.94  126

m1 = -4.6 angstroms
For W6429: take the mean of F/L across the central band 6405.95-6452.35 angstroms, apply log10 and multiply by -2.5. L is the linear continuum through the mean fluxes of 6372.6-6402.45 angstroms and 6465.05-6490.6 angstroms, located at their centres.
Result 0.037 mag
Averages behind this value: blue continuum 127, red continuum 117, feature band 118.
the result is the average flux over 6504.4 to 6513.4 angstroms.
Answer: 125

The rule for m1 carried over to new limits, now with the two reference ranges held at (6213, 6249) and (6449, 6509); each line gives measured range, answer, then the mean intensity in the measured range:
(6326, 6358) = -1.5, 120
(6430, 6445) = -0.6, 121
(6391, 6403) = -1.3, 129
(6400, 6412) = -0.9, 124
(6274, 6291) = -0.7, 118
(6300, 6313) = -0.8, 121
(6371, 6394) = -2.2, 126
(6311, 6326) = -0.6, 119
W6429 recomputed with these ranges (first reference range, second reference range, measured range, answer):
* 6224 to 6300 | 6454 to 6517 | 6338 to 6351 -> -0.03 mag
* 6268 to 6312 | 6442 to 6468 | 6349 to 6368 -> -0.06 mag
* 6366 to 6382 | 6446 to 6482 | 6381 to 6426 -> -0.03 mag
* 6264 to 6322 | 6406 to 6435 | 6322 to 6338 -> 0.01 mag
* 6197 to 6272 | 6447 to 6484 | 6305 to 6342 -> -0.06 mag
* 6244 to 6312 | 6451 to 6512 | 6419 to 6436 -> -0.02 mag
